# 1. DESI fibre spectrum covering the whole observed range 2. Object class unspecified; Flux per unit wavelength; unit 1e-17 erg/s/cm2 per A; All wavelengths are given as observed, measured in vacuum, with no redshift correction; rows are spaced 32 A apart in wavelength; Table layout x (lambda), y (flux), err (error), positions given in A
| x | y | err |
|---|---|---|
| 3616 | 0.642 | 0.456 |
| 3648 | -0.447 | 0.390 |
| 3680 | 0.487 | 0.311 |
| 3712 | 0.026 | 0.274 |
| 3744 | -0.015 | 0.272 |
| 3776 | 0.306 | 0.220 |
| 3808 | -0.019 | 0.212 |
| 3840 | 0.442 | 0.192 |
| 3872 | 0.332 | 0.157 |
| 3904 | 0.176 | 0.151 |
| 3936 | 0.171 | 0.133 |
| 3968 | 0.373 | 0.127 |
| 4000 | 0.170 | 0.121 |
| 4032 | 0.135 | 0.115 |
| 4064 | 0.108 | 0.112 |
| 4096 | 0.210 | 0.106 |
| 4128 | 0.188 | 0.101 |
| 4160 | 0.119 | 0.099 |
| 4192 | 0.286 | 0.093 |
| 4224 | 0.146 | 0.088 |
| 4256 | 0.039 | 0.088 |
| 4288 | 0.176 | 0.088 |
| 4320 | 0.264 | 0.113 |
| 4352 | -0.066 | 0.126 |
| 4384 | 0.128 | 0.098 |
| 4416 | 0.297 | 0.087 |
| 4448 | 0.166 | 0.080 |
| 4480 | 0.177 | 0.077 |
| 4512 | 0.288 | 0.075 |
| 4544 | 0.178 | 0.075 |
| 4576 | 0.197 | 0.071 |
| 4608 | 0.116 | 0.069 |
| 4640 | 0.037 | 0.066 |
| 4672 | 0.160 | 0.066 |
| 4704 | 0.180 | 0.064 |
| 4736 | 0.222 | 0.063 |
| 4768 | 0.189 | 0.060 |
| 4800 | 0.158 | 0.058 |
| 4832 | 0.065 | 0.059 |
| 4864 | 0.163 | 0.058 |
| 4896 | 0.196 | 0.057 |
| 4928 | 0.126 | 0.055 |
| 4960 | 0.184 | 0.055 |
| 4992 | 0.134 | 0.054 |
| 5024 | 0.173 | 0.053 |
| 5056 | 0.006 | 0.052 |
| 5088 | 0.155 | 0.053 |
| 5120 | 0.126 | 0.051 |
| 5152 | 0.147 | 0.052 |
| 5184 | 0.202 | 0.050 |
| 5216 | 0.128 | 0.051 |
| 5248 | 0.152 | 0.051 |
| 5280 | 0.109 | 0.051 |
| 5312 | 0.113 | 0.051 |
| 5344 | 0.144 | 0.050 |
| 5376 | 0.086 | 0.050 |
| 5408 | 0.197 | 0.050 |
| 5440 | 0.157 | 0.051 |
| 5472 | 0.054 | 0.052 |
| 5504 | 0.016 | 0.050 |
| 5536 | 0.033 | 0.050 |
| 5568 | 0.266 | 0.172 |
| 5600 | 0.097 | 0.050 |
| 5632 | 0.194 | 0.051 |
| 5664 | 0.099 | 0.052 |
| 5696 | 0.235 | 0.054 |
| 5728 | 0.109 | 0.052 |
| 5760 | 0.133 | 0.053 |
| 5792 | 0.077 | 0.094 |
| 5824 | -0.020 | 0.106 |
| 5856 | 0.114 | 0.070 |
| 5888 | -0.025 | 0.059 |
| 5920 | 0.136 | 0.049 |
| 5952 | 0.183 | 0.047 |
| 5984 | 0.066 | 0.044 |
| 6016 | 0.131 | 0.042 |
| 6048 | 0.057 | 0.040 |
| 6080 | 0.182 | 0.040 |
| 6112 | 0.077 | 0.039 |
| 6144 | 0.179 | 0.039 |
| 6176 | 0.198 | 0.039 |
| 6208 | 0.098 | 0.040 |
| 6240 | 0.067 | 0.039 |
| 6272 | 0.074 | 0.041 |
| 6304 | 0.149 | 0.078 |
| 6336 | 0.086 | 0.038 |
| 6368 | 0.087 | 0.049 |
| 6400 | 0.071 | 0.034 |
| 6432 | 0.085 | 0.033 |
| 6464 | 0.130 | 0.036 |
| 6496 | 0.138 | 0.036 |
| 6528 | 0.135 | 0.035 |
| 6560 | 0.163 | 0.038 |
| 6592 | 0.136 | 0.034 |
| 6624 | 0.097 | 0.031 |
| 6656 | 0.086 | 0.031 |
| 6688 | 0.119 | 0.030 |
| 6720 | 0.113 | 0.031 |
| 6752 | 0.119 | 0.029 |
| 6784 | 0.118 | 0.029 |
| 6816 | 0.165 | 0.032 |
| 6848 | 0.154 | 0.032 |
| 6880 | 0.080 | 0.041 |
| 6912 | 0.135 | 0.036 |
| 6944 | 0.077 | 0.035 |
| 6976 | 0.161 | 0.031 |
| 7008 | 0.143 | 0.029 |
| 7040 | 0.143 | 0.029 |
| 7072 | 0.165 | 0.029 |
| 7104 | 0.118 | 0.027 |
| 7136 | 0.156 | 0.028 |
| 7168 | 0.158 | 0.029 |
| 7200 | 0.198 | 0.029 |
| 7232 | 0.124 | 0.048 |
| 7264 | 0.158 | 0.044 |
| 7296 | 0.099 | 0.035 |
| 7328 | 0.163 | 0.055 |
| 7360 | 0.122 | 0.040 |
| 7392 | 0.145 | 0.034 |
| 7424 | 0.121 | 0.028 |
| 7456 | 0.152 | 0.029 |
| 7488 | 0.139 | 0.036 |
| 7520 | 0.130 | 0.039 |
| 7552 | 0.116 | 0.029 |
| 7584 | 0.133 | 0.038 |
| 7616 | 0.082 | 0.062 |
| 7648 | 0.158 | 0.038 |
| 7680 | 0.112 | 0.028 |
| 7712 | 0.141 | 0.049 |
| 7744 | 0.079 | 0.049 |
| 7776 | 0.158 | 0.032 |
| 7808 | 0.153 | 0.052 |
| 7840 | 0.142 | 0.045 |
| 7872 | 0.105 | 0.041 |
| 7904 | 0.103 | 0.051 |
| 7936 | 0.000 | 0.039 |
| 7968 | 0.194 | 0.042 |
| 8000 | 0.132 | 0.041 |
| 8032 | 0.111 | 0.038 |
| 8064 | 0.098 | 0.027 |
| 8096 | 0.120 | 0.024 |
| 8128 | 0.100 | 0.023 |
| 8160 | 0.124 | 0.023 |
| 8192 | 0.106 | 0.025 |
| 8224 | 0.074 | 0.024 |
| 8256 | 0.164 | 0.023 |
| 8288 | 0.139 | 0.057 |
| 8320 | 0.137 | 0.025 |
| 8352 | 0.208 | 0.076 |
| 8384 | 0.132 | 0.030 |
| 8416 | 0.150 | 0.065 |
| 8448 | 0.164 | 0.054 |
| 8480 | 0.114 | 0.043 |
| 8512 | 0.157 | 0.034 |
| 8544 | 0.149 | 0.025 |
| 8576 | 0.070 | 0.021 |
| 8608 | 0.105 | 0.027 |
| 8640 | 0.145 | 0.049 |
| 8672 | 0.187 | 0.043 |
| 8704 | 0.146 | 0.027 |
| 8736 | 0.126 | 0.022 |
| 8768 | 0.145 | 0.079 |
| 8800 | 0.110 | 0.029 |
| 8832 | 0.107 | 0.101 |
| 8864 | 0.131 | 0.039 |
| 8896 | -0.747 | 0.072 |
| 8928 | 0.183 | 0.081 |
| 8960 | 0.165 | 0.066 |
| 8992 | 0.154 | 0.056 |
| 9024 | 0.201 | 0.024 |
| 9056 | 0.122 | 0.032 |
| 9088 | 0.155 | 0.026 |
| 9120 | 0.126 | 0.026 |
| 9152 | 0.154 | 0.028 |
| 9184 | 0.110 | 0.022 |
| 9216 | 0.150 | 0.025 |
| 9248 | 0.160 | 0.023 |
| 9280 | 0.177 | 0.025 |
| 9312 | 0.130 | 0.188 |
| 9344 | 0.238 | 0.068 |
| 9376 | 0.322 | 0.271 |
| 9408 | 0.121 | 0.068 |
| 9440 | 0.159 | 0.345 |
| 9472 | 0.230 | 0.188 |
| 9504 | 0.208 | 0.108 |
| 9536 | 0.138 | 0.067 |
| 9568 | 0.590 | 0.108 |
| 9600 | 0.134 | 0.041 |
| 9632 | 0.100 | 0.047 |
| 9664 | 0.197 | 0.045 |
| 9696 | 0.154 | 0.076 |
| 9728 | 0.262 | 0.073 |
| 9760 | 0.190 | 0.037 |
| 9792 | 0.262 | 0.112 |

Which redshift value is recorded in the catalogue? 1.57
